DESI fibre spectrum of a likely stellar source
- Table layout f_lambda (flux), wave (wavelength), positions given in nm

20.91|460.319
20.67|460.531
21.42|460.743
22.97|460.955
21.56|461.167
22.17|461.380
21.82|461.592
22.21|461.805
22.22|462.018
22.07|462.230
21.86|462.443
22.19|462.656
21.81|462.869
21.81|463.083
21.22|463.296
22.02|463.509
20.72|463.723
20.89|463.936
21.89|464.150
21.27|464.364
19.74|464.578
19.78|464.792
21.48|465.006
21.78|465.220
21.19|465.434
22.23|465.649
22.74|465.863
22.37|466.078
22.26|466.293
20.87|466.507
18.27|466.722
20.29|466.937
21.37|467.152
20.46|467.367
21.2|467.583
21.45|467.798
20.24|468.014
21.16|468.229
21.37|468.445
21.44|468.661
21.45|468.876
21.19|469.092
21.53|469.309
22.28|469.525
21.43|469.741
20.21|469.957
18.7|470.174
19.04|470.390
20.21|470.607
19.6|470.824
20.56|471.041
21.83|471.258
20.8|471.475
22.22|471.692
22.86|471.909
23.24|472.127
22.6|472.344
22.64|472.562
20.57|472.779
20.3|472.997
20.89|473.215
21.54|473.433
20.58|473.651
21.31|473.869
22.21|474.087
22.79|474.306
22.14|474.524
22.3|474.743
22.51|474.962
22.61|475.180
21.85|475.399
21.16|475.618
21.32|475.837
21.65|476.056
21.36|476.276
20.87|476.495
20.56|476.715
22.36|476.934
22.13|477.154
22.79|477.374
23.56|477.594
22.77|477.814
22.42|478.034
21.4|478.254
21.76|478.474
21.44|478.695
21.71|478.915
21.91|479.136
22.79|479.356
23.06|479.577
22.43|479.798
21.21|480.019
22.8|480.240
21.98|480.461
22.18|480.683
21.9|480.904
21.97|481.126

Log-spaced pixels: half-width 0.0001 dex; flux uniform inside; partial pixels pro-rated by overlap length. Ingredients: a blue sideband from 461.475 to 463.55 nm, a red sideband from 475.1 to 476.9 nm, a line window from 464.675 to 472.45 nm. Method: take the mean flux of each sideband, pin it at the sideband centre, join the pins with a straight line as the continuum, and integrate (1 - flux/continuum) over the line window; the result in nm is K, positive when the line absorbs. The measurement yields 0.20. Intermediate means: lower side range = 21.9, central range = 21.2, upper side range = 21.4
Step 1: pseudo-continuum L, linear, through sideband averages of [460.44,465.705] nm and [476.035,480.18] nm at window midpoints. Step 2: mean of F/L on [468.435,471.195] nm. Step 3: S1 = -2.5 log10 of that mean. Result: 0.06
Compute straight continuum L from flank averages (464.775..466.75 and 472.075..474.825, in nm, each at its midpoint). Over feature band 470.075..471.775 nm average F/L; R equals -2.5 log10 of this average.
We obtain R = 0.07 mag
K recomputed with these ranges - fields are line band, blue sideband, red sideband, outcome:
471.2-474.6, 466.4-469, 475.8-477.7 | -0.059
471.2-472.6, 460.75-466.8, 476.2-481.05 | -0.030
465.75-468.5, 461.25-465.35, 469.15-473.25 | 0.033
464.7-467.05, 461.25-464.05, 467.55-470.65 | 0.011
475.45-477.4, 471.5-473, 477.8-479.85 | 0.053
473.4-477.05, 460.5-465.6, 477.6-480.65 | 0.051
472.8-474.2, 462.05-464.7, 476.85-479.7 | 0.060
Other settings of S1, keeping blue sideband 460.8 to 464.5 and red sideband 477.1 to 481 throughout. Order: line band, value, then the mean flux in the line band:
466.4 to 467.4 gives 0.09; 20.2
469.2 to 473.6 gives 0.04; 21.1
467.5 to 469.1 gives 0.04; 21.2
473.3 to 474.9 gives 0.01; 21.8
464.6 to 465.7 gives 0.04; 21.1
